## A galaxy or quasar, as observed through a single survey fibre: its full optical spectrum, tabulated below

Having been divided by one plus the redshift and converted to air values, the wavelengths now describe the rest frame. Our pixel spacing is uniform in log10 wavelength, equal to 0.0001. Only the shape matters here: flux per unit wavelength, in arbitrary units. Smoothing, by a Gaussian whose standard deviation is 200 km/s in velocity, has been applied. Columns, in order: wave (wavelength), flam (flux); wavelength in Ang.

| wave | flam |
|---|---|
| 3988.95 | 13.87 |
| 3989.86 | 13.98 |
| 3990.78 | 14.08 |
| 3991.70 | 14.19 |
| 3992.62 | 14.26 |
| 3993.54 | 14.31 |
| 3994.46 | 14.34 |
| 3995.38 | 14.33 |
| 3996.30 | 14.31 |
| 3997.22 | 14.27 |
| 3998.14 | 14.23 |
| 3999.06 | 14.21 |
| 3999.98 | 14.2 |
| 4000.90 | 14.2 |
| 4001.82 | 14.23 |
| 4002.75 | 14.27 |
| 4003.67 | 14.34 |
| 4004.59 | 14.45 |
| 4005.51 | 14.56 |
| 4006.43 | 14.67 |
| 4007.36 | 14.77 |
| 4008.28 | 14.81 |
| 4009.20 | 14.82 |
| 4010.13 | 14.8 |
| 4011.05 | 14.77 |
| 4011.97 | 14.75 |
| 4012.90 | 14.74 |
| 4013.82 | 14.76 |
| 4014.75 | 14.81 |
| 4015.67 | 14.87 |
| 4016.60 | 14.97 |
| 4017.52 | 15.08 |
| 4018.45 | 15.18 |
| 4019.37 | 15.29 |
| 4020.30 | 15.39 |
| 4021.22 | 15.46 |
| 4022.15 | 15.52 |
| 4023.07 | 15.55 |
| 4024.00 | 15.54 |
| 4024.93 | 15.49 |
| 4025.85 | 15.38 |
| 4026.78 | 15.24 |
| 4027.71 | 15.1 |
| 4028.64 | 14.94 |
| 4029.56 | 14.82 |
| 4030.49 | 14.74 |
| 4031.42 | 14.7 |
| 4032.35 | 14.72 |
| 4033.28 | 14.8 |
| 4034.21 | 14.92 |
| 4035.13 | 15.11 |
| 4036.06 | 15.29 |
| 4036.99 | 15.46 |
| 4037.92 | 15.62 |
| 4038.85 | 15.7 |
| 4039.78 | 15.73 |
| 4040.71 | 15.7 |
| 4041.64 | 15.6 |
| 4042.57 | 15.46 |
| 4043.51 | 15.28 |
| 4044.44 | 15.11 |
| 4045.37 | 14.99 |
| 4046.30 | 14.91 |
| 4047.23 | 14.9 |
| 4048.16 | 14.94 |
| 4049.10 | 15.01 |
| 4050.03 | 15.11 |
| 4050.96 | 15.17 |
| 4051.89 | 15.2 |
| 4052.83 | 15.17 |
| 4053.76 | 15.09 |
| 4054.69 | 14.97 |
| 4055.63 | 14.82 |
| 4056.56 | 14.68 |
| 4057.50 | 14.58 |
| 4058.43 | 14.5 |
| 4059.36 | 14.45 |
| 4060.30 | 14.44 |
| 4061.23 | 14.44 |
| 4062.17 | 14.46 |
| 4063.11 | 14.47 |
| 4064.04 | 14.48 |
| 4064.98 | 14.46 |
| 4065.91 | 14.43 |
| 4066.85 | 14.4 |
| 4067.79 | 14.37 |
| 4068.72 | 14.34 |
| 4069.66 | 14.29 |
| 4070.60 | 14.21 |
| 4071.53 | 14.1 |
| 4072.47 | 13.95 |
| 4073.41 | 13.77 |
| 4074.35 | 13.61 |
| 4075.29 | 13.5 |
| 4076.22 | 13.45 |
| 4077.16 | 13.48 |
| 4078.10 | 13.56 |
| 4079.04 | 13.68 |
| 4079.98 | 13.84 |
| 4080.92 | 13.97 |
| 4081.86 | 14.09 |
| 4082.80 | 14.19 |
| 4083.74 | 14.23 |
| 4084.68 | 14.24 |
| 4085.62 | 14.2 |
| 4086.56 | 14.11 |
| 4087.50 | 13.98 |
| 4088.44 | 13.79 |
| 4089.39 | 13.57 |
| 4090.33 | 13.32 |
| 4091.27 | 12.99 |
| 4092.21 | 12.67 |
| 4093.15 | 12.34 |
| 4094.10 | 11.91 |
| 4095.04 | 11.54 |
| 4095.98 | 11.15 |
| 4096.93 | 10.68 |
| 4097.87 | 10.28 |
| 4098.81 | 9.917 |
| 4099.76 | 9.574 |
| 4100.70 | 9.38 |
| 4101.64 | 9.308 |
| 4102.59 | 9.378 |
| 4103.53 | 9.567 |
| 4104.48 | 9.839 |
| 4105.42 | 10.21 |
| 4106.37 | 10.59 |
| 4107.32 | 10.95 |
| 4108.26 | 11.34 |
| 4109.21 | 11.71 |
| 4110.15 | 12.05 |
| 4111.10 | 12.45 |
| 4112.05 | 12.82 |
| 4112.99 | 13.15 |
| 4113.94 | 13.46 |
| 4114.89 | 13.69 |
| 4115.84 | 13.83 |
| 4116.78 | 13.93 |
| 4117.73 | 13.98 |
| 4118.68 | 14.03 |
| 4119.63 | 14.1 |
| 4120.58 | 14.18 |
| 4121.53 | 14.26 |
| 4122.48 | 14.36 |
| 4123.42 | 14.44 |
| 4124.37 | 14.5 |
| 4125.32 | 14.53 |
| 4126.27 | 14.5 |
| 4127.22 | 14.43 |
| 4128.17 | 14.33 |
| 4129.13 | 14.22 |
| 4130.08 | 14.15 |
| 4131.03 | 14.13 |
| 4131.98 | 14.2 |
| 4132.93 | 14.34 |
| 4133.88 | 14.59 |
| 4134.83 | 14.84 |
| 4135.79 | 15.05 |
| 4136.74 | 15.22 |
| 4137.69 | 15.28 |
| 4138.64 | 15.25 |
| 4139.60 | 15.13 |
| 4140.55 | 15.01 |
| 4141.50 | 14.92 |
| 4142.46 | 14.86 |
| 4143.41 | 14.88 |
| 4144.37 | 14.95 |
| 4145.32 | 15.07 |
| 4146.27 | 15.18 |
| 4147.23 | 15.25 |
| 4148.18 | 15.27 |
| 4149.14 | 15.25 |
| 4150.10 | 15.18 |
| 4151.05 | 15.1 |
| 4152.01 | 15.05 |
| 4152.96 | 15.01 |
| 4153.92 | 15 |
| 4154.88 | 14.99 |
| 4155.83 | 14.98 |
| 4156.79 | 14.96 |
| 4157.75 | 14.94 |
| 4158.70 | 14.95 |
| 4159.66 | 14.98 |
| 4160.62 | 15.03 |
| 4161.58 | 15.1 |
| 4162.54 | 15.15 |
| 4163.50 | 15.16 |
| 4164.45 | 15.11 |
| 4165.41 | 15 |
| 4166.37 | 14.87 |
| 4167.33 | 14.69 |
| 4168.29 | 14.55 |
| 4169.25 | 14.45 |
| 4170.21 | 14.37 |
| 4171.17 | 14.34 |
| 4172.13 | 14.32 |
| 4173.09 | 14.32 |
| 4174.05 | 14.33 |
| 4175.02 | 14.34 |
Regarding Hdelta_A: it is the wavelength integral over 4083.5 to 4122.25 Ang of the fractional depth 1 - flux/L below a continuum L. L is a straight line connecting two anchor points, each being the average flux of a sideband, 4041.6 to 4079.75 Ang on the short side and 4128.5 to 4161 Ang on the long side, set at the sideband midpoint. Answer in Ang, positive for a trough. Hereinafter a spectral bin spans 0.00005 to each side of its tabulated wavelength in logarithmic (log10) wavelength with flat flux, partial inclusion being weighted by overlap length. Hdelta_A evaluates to 6.5 Ang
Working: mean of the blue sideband 14.5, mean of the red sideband 14.9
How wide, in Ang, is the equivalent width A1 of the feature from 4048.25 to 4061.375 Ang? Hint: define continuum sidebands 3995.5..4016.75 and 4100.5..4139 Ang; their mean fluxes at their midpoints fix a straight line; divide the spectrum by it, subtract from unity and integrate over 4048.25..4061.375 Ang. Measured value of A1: -0.82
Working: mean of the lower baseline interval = 14.5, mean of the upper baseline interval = 13.2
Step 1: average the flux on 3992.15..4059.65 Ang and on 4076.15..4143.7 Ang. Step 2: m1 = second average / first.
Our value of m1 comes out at 0.88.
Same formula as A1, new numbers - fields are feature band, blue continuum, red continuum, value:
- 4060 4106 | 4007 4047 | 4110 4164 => 5.97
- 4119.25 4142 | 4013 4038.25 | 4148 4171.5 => 0.60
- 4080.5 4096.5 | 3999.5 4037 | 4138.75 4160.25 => 1.79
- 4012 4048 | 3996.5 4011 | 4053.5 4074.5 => -1.83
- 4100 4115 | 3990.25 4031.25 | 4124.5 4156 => 3.71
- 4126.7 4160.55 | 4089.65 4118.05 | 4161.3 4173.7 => -3.35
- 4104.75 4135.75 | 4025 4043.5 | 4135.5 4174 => 3.13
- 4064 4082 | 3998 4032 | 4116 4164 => 1.01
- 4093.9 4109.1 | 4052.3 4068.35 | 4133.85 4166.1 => 4.57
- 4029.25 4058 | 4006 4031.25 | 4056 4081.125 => -1.01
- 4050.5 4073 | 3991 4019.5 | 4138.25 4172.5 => 0.23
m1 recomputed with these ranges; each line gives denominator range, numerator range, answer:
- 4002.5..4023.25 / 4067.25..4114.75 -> 0.84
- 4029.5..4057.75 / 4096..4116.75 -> 0.74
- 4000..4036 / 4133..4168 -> 1.01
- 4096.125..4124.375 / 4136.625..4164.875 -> 1.25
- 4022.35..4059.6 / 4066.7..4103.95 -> 0.85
